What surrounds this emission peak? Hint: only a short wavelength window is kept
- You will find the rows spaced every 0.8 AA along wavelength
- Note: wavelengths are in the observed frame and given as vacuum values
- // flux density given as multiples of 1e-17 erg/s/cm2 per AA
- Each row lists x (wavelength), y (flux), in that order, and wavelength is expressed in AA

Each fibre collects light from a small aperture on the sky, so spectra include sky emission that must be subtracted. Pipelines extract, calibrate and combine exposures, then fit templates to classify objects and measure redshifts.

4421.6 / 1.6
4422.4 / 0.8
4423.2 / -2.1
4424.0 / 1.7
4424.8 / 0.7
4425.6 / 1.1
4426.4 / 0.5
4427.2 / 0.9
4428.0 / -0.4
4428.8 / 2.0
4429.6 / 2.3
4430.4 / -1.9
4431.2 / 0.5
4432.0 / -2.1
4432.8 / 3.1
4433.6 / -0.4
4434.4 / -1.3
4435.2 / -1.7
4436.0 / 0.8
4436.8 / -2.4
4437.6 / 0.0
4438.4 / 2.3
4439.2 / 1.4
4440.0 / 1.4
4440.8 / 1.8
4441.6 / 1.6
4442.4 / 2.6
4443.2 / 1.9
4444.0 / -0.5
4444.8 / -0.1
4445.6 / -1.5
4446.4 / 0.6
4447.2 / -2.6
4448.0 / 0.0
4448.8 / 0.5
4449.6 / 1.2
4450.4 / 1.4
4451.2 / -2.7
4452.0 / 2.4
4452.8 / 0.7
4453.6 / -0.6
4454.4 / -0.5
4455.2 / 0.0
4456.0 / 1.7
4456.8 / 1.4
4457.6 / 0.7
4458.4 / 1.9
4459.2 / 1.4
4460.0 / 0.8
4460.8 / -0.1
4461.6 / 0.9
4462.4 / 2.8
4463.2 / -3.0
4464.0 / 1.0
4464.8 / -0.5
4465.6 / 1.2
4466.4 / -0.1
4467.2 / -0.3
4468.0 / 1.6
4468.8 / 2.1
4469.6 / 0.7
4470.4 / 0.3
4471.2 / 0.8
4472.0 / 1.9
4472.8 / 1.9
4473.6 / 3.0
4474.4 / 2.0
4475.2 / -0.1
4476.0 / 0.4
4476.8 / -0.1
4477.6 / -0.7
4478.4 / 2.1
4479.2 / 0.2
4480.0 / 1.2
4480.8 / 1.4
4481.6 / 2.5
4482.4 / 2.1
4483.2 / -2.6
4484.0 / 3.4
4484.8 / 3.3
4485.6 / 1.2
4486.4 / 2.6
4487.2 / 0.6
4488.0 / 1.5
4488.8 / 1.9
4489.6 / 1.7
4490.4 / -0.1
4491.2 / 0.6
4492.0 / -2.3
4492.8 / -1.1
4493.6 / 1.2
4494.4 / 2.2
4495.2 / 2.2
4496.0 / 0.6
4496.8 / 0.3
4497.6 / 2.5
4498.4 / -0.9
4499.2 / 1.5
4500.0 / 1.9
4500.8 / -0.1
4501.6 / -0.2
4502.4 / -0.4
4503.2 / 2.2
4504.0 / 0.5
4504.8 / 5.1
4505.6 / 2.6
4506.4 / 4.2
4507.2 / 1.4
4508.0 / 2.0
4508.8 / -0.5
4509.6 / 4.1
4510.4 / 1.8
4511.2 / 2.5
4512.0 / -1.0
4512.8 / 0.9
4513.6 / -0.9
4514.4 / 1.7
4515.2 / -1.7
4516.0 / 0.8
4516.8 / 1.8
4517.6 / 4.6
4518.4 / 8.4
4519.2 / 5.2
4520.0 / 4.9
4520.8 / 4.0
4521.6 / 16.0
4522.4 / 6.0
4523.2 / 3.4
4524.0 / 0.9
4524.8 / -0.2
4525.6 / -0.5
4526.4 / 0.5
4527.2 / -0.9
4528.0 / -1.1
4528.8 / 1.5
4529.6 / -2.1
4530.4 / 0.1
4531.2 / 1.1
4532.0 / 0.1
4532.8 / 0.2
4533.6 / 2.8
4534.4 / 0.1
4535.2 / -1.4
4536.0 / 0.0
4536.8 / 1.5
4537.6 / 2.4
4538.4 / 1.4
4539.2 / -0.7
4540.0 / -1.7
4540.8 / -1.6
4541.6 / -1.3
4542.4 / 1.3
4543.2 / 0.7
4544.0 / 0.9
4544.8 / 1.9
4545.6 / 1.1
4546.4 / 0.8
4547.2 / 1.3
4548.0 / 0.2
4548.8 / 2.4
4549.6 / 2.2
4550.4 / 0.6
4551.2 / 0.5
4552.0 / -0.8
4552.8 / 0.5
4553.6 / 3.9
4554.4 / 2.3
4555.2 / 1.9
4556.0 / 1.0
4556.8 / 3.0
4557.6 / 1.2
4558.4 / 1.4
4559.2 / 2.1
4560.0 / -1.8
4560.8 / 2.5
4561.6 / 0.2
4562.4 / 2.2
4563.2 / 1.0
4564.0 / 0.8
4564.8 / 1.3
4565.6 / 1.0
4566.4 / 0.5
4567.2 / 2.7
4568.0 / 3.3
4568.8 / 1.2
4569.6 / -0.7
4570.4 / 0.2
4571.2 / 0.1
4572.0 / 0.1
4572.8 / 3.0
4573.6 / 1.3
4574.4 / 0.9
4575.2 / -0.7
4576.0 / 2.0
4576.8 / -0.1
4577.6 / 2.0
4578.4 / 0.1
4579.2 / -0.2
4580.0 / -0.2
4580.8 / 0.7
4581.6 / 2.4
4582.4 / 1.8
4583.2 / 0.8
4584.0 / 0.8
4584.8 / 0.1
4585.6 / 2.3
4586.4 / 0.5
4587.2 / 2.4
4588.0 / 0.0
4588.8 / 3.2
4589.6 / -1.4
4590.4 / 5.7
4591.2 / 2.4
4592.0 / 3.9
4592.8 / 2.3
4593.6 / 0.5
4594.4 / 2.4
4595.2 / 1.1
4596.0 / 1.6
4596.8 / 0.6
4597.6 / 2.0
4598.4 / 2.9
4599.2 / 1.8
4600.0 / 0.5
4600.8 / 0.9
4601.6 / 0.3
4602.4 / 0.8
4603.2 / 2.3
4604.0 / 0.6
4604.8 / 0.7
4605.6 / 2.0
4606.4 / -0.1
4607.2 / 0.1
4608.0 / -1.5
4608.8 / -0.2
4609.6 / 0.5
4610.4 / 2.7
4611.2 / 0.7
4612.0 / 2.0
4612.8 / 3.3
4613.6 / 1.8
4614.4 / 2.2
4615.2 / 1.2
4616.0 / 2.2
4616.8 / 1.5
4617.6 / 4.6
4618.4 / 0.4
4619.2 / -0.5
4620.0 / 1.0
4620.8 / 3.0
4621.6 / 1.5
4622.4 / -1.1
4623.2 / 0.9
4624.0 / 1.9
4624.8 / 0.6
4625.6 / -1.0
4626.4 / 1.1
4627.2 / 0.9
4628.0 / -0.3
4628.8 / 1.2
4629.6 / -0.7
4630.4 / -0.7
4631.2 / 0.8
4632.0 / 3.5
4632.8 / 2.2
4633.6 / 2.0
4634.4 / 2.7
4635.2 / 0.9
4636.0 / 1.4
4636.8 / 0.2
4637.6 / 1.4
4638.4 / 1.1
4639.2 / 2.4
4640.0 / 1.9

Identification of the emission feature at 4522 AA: [O II]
